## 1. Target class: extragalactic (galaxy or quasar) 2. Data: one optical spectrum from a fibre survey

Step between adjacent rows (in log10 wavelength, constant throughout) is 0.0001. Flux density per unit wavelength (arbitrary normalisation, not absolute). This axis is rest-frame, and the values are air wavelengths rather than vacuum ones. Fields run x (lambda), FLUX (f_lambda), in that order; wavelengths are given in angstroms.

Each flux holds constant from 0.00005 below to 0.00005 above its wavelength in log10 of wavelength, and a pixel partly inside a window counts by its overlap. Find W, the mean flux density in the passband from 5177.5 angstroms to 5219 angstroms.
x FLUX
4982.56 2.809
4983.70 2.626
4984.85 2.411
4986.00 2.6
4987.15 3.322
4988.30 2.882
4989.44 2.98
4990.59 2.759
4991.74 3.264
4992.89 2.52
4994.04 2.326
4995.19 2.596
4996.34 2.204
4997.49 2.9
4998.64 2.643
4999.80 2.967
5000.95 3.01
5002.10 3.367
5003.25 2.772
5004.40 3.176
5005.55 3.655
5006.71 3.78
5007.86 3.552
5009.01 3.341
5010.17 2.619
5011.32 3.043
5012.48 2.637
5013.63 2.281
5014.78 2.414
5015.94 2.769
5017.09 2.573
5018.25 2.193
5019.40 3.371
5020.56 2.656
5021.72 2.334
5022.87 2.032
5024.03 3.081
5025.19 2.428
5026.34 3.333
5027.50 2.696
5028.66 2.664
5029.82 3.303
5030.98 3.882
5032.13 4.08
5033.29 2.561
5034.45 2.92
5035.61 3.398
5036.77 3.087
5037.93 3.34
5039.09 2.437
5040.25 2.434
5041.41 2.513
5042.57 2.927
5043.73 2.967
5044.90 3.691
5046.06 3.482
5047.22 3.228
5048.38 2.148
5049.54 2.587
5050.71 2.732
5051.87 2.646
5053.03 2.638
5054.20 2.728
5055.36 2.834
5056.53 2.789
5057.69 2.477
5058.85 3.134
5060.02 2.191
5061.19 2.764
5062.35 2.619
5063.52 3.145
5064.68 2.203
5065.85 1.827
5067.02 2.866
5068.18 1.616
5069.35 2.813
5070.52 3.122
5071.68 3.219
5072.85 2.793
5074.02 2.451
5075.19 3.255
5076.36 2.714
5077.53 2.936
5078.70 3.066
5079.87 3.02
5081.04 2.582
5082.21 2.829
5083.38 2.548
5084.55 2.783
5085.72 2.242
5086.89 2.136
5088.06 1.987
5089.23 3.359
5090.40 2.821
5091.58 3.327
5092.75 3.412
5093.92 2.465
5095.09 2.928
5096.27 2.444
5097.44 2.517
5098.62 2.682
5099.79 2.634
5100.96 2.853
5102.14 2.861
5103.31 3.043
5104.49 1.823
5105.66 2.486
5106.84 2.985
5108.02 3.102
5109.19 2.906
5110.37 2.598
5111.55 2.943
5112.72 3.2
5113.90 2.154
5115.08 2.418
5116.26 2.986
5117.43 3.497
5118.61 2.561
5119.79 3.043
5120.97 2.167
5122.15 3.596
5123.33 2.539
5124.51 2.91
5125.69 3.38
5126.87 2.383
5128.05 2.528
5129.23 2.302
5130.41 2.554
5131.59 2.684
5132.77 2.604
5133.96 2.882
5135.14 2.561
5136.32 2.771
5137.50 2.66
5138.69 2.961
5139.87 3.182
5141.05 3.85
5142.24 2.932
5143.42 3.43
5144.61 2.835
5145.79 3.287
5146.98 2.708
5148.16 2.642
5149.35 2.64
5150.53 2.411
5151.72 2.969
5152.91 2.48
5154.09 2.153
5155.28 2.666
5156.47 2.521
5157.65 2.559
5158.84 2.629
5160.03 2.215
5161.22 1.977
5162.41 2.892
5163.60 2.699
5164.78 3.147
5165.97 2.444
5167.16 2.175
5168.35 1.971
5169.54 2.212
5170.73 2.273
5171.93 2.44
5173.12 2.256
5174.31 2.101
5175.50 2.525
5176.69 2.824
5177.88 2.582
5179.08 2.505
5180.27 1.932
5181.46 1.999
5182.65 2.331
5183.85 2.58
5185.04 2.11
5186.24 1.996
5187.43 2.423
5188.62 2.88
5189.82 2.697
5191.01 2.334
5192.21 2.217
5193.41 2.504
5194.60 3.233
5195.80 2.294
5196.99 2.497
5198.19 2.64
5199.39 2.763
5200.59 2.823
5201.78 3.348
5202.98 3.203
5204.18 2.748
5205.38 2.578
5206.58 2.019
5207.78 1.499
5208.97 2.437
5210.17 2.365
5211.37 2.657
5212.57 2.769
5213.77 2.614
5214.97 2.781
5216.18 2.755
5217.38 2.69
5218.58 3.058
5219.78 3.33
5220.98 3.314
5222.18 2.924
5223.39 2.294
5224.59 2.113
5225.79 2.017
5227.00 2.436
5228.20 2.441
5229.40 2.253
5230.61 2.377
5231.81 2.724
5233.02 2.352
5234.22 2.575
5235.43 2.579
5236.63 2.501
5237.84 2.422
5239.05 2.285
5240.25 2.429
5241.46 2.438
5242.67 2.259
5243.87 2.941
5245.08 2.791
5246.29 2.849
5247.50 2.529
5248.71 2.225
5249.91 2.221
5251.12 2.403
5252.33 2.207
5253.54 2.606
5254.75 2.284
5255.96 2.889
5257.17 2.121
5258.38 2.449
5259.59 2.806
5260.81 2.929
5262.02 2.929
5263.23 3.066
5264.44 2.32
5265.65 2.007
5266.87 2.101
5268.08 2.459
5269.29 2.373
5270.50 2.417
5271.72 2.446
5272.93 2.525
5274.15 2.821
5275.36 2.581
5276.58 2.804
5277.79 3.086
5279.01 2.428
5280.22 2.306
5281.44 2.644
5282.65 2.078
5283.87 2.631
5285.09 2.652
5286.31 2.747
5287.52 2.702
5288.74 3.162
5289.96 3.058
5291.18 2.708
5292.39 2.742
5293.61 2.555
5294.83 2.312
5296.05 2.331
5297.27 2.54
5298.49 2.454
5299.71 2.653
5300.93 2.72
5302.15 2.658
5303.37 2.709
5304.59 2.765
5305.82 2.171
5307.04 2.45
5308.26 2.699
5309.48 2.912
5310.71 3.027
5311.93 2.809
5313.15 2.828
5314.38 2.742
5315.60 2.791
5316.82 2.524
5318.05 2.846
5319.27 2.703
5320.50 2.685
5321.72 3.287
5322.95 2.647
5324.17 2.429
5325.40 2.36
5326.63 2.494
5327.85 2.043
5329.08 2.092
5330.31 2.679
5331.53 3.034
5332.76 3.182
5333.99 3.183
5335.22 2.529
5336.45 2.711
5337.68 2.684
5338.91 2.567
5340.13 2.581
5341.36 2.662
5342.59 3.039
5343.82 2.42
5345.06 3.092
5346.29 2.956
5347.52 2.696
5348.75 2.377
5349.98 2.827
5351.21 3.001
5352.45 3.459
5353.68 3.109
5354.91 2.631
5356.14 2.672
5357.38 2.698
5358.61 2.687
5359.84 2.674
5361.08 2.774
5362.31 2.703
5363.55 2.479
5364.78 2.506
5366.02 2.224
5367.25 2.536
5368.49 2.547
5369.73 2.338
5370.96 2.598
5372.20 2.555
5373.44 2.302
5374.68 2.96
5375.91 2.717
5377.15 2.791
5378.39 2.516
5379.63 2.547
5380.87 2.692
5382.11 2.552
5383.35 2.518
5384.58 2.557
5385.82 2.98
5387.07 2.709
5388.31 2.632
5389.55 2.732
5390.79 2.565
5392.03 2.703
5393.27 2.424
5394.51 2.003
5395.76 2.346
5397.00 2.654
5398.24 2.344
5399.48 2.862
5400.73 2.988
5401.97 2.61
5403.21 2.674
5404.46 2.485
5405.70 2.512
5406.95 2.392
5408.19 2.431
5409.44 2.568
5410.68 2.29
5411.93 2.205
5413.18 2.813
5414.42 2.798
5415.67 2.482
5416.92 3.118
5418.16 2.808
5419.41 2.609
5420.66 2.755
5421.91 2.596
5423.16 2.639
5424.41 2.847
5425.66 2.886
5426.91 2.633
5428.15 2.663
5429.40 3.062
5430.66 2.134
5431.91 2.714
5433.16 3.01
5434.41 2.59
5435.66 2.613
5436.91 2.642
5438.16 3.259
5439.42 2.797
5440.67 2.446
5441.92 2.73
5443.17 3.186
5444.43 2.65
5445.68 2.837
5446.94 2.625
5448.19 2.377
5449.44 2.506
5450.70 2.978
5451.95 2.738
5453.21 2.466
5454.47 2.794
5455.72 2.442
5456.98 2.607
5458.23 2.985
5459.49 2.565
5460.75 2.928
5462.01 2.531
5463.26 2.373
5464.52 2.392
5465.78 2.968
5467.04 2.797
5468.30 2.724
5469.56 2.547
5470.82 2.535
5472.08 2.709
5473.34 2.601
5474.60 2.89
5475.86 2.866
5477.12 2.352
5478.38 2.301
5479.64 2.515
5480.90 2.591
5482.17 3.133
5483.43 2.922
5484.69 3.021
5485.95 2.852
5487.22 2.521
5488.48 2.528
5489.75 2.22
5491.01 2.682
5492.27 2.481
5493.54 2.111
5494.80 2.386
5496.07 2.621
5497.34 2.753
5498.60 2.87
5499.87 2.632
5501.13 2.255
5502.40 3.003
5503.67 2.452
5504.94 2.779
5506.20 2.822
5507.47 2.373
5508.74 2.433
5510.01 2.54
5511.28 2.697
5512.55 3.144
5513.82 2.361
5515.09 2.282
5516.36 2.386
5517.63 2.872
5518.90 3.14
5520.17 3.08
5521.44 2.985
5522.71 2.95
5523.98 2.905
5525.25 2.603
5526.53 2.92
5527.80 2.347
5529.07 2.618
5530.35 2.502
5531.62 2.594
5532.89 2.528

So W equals 2.54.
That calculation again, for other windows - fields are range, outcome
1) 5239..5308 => 2.56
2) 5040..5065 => 2.78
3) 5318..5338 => 2.68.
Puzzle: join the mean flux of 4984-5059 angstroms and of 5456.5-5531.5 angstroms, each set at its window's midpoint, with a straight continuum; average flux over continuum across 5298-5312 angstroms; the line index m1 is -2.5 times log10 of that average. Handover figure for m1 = 0.033 mag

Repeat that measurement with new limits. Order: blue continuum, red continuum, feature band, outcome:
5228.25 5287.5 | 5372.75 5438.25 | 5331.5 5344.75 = -0.078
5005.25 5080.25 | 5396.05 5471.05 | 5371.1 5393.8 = 0.023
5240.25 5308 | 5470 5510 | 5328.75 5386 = -0.045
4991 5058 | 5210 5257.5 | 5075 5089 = 0.045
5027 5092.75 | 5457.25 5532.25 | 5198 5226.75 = 0.044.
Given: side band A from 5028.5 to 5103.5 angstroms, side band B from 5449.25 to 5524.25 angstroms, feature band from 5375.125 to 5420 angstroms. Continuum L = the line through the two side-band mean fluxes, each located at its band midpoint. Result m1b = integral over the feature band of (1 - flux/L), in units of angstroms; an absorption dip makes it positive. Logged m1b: 1.6 angstroms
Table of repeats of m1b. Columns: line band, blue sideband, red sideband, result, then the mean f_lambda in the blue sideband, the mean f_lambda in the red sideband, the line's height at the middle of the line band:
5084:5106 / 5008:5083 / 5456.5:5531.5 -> 0.91 angstroms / 2.81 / 2.66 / 2.79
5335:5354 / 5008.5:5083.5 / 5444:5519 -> -0.75 angstroms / 2.8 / 2.64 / 2.69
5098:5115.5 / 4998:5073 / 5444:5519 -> 0.65 angstroms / 2.85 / 2.64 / 2.82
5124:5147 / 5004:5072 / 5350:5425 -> -0.74 angstroms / 2.84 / 2.63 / 2.79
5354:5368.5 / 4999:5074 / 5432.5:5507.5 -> 0.57 angstroms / 2.85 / 2.67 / 2.71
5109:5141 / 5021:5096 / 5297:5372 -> -0.21 angstroms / 2.8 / 2.69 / 2.78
